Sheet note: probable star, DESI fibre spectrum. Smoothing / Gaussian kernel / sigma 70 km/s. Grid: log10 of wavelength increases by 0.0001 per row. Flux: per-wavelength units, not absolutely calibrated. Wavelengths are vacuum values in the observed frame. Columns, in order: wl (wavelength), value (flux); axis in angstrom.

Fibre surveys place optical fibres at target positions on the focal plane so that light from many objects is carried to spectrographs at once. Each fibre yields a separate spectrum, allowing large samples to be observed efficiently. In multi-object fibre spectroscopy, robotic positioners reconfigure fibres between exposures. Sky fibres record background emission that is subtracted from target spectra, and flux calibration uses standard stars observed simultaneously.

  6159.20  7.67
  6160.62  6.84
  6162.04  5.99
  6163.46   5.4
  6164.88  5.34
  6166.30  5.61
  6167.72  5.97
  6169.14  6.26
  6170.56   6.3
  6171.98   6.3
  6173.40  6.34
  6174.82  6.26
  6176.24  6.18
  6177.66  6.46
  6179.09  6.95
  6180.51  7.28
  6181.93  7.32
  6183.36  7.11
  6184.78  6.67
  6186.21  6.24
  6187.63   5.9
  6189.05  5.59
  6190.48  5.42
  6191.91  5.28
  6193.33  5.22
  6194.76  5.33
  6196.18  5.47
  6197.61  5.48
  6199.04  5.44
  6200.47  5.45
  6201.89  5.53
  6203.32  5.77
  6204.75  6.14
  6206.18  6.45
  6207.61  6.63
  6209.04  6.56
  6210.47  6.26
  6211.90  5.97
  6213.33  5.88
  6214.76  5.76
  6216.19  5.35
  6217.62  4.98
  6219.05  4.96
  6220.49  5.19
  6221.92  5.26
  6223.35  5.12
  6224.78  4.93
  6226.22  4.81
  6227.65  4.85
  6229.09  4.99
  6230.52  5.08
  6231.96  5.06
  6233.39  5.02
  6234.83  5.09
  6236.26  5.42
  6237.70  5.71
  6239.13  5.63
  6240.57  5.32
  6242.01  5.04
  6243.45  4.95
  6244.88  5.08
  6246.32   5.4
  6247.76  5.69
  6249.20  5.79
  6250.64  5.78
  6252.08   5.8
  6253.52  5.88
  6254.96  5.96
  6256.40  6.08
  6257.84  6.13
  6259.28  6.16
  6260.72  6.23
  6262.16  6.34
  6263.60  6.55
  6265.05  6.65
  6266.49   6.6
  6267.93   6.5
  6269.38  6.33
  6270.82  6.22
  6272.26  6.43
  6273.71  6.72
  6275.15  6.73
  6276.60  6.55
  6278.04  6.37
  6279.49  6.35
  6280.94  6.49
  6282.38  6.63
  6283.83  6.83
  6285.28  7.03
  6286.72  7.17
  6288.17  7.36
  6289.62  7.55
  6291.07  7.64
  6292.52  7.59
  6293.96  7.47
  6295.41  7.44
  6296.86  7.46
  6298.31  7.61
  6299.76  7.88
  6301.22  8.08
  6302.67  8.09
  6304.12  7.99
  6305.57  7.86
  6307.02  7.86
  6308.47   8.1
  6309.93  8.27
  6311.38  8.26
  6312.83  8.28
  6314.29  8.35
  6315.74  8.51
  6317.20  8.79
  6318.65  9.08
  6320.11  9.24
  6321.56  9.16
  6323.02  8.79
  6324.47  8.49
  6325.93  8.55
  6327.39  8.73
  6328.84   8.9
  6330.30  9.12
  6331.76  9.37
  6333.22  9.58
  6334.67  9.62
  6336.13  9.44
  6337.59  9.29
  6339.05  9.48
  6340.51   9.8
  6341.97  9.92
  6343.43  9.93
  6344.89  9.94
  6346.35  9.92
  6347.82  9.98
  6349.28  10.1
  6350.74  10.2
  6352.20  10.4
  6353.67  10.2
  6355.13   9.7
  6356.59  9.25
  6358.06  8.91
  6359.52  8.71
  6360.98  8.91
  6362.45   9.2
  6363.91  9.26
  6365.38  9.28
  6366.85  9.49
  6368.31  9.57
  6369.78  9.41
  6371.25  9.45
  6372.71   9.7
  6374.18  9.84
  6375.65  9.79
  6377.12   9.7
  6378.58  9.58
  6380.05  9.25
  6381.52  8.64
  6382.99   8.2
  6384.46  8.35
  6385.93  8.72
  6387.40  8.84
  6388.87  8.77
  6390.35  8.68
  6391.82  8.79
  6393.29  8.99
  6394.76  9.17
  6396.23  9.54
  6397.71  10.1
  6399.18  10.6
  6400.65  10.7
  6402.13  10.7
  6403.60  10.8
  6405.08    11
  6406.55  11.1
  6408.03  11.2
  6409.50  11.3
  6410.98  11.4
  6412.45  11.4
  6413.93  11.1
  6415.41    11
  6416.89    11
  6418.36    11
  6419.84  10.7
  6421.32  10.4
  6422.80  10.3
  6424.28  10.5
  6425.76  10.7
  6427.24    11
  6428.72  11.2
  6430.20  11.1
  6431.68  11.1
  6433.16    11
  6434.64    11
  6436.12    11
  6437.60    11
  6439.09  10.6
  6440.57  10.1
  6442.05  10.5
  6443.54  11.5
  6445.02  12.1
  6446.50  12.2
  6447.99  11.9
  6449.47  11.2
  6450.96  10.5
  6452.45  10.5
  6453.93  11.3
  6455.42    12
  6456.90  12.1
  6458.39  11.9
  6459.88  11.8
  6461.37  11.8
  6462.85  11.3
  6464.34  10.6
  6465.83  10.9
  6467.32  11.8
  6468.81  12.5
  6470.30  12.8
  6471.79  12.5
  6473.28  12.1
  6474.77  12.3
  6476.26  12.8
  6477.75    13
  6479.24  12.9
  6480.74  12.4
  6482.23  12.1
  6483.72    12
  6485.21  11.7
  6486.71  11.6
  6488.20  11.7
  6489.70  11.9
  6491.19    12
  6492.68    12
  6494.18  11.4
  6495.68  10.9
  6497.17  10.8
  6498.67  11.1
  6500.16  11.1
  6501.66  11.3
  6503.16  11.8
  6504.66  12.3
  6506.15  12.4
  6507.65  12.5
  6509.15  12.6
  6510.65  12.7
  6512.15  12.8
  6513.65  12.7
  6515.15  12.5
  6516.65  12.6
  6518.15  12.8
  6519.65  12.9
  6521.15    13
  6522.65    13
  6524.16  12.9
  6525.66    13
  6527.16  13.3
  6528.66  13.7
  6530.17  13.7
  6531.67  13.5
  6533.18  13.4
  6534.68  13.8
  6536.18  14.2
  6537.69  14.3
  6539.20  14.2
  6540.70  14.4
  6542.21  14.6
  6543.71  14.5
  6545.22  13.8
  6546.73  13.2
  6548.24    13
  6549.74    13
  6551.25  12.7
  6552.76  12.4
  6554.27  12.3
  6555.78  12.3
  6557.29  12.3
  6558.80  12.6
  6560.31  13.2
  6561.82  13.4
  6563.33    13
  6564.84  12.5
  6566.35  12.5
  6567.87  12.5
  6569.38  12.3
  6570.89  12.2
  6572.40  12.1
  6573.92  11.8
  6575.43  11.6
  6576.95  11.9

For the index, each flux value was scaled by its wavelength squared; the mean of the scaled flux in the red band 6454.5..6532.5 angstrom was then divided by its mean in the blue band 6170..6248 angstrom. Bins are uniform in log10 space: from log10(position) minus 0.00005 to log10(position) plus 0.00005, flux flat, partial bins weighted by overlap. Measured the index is 2.3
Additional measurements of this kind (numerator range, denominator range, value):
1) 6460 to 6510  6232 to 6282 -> 2.14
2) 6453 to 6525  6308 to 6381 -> 1.36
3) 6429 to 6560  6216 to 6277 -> 2.33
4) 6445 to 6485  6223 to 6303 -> 2.03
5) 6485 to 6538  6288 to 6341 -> 1.57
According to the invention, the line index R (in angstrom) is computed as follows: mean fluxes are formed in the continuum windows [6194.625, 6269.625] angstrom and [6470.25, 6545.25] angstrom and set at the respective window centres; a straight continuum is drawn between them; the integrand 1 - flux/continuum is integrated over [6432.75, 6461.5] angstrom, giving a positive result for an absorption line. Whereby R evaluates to -0.4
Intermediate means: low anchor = 5.66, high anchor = 12.7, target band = 11.3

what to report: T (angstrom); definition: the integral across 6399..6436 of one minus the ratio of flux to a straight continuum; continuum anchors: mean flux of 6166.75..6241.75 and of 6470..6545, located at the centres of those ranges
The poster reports -1.15 angstrom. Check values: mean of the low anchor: 5.76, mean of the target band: 10.9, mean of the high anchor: 12.7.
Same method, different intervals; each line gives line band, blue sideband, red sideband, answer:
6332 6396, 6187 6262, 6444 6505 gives -2.9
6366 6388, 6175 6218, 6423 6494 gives 1.3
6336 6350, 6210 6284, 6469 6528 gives -2.6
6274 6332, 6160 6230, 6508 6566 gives 2.1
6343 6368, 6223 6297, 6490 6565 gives -3.3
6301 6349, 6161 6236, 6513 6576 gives -2.9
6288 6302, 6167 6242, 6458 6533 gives 0.3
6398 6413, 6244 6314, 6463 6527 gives -1.5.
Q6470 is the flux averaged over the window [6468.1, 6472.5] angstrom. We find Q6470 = 12.6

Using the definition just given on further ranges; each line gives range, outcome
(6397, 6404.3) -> 10.6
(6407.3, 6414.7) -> 11.3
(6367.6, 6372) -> 9.48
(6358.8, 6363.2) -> 8.95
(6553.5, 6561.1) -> 12.5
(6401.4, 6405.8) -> 10.8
